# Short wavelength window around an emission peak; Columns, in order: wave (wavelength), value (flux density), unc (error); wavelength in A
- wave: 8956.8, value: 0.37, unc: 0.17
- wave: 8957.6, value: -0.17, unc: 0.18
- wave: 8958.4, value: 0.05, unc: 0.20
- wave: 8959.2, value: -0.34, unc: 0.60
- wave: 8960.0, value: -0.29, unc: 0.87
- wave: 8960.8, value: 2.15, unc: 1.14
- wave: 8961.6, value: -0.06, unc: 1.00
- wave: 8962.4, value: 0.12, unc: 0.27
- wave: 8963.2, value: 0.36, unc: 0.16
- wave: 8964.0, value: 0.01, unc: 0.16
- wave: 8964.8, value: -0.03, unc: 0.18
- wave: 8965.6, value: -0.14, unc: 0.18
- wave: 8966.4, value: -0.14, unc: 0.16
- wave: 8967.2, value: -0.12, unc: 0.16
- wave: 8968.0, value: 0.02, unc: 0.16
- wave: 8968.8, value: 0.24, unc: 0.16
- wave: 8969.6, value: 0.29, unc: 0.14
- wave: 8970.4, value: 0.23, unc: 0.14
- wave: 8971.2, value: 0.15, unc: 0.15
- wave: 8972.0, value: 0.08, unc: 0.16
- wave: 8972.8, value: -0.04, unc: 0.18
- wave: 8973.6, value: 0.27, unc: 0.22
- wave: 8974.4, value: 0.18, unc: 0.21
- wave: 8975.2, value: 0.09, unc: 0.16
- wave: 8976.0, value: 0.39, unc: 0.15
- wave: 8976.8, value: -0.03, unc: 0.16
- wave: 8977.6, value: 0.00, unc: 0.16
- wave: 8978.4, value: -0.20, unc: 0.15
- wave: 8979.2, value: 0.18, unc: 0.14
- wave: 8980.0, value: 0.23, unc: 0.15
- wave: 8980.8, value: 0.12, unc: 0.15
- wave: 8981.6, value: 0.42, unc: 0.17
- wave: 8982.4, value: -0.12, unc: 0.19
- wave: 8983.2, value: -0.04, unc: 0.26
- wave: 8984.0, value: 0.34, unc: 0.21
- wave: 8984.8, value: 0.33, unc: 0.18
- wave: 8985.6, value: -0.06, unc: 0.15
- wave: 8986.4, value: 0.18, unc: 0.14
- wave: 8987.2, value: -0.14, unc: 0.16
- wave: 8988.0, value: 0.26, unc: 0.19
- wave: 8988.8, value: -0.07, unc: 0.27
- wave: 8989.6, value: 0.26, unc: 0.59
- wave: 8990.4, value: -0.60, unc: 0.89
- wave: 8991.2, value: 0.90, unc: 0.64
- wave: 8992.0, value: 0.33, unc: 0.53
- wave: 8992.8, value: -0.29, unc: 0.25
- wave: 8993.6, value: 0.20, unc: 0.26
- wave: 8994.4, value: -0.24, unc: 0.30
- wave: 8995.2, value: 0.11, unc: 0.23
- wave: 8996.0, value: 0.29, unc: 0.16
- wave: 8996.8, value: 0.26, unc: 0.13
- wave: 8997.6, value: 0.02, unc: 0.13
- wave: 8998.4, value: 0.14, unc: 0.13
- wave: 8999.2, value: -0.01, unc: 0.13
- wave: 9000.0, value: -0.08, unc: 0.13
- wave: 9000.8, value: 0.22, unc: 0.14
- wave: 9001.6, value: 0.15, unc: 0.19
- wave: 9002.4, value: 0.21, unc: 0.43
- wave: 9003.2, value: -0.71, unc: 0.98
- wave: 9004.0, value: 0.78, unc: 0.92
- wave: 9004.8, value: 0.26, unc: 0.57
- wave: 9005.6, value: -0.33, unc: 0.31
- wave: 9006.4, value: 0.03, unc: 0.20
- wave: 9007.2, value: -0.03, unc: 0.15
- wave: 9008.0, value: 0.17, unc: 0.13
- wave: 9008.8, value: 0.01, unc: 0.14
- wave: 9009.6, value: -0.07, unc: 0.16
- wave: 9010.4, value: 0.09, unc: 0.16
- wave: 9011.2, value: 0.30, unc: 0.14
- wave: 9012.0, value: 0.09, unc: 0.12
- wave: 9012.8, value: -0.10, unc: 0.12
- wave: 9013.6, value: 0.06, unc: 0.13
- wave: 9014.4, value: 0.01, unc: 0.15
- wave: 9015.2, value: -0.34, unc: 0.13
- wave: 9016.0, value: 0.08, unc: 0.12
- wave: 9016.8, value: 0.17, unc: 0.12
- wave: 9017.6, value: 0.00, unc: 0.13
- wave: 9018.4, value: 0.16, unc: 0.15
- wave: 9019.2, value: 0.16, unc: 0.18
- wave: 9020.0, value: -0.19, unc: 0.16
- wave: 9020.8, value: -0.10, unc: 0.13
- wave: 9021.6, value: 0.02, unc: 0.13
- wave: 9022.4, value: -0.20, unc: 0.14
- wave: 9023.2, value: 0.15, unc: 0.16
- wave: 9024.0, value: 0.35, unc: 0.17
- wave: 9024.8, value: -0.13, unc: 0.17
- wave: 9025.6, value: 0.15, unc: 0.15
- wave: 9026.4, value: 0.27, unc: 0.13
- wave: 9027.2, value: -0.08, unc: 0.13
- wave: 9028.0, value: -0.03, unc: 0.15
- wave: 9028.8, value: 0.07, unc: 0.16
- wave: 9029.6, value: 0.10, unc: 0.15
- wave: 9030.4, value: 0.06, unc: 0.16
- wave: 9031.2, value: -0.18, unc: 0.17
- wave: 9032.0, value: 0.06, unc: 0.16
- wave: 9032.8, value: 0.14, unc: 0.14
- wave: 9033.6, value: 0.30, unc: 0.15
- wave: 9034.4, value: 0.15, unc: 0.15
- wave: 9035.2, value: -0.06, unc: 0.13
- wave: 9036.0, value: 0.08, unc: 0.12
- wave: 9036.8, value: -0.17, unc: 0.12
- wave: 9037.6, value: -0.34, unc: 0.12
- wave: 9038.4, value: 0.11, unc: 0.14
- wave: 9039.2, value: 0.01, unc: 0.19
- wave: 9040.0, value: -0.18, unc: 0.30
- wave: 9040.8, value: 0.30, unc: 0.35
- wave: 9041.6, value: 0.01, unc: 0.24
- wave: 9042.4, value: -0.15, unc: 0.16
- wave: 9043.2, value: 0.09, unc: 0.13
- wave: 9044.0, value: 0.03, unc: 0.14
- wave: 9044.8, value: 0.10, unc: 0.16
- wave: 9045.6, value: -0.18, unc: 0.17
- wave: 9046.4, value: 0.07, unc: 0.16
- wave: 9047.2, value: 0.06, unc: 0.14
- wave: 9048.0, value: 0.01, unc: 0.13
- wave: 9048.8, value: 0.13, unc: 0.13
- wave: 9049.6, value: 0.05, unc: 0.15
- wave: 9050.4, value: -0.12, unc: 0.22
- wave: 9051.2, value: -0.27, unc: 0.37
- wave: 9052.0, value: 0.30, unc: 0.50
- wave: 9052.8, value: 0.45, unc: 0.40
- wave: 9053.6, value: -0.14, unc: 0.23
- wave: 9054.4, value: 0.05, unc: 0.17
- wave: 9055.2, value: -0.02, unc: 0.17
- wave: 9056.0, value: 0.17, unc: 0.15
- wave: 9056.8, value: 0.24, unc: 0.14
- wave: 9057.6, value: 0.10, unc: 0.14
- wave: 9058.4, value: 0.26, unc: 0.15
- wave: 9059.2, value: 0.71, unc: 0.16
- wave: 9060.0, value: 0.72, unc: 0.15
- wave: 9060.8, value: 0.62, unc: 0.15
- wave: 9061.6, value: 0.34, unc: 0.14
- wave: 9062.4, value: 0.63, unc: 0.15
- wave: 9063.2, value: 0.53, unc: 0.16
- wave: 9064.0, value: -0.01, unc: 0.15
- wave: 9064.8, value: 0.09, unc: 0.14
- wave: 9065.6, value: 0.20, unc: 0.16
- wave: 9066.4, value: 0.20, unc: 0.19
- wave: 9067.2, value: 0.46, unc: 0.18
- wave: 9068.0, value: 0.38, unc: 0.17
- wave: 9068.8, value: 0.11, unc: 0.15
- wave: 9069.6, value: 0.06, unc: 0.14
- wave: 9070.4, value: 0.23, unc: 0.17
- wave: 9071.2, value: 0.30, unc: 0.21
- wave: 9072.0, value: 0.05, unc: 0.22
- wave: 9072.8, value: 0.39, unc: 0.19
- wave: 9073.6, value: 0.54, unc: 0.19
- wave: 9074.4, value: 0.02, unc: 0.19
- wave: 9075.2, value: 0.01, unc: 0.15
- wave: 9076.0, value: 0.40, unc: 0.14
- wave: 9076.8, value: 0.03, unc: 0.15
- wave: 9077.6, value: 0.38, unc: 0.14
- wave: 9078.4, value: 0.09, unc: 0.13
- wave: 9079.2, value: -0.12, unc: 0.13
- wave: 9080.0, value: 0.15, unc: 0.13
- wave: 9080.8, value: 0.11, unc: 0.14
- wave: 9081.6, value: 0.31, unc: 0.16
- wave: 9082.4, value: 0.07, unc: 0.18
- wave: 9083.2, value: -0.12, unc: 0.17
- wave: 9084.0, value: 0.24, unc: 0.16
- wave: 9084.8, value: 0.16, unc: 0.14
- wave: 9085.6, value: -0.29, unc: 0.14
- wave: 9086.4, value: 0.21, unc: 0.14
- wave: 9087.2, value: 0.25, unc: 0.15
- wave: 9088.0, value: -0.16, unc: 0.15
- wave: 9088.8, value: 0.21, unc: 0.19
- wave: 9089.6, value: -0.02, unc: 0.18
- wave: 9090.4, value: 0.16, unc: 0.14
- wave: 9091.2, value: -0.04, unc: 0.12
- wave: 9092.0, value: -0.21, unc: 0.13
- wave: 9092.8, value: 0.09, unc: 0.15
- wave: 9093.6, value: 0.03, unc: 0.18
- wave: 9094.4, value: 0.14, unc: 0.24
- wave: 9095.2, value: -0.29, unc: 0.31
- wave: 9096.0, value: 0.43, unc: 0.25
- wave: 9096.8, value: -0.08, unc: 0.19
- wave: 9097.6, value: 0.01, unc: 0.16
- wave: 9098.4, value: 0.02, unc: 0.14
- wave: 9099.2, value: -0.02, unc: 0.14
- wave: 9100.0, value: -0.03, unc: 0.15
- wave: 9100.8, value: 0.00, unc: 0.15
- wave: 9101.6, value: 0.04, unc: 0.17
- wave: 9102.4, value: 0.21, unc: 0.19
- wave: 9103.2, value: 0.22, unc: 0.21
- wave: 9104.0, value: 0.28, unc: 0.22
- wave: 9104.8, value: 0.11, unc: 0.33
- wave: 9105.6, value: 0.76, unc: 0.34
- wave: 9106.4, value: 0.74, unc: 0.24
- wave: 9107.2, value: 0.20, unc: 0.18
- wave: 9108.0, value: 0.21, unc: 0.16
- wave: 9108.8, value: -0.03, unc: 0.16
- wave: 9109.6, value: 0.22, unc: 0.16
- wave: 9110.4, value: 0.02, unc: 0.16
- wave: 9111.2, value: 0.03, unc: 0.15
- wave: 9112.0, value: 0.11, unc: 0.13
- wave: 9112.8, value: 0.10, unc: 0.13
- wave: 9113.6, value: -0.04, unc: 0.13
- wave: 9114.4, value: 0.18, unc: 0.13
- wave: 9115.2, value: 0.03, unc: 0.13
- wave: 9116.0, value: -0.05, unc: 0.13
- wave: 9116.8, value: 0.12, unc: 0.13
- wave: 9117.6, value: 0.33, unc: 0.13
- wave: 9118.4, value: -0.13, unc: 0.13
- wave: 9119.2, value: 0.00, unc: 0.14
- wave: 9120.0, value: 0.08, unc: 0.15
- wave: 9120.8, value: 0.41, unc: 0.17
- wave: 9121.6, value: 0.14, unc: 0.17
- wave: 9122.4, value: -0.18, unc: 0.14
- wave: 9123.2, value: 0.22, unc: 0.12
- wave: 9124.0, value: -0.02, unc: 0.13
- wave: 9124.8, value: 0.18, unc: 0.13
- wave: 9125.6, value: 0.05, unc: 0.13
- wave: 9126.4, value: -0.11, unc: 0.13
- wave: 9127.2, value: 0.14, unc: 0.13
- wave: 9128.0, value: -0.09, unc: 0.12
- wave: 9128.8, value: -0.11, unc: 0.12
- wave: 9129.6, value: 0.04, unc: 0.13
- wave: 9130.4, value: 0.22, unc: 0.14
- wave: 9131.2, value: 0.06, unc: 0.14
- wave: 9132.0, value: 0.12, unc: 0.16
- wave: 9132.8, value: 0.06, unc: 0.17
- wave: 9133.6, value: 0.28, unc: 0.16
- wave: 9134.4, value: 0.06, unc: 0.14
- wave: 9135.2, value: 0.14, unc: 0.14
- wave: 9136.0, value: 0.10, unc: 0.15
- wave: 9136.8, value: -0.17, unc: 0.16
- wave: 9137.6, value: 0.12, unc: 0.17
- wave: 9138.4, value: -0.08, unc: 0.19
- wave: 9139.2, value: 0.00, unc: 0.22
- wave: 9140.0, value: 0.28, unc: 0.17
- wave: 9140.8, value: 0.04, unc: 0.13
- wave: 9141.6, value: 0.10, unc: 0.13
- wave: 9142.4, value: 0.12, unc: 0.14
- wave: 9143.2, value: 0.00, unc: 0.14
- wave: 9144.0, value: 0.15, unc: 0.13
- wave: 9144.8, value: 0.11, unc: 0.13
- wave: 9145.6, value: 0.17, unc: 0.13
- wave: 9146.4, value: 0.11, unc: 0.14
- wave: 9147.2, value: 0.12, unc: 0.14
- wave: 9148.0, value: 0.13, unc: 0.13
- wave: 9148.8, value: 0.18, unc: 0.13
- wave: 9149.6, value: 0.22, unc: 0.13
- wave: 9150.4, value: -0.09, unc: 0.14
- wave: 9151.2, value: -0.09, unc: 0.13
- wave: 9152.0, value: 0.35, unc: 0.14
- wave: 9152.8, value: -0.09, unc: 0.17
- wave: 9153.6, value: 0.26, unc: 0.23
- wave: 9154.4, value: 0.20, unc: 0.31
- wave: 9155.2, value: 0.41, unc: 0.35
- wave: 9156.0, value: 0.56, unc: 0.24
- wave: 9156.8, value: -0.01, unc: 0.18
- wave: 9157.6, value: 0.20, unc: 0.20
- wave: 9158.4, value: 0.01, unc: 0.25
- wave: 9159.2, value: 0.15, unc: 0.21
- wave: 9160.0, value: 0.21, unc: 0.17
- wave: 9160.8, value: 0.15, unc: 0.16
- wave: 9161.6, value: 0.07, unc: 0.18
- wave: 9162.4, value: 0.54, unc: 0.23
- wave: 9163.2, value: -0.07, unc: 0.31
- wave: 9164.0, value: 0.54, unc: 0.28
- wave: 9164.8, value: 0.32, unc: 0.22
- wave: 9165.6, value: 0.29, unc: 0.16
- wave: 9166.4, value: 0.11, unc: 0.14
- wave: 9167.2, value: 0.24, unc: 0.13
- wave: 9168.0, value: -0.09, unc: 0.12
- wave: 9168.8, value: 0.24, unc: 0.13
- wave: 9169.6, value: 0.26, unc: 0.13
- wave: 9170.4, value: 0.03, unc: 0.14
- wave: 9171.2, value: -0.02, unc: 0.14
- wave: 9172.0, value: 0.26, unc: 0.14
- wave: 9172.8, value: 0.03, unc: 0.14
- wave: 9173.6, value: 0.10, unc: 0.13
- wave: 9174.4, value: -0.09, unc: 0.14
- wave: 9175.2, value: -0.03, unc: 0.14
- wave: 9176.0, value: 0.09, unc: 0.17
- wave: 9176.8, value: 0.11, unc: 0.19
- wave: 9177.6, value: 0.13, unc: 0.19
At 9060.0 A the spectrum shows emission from H-gamma 4340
